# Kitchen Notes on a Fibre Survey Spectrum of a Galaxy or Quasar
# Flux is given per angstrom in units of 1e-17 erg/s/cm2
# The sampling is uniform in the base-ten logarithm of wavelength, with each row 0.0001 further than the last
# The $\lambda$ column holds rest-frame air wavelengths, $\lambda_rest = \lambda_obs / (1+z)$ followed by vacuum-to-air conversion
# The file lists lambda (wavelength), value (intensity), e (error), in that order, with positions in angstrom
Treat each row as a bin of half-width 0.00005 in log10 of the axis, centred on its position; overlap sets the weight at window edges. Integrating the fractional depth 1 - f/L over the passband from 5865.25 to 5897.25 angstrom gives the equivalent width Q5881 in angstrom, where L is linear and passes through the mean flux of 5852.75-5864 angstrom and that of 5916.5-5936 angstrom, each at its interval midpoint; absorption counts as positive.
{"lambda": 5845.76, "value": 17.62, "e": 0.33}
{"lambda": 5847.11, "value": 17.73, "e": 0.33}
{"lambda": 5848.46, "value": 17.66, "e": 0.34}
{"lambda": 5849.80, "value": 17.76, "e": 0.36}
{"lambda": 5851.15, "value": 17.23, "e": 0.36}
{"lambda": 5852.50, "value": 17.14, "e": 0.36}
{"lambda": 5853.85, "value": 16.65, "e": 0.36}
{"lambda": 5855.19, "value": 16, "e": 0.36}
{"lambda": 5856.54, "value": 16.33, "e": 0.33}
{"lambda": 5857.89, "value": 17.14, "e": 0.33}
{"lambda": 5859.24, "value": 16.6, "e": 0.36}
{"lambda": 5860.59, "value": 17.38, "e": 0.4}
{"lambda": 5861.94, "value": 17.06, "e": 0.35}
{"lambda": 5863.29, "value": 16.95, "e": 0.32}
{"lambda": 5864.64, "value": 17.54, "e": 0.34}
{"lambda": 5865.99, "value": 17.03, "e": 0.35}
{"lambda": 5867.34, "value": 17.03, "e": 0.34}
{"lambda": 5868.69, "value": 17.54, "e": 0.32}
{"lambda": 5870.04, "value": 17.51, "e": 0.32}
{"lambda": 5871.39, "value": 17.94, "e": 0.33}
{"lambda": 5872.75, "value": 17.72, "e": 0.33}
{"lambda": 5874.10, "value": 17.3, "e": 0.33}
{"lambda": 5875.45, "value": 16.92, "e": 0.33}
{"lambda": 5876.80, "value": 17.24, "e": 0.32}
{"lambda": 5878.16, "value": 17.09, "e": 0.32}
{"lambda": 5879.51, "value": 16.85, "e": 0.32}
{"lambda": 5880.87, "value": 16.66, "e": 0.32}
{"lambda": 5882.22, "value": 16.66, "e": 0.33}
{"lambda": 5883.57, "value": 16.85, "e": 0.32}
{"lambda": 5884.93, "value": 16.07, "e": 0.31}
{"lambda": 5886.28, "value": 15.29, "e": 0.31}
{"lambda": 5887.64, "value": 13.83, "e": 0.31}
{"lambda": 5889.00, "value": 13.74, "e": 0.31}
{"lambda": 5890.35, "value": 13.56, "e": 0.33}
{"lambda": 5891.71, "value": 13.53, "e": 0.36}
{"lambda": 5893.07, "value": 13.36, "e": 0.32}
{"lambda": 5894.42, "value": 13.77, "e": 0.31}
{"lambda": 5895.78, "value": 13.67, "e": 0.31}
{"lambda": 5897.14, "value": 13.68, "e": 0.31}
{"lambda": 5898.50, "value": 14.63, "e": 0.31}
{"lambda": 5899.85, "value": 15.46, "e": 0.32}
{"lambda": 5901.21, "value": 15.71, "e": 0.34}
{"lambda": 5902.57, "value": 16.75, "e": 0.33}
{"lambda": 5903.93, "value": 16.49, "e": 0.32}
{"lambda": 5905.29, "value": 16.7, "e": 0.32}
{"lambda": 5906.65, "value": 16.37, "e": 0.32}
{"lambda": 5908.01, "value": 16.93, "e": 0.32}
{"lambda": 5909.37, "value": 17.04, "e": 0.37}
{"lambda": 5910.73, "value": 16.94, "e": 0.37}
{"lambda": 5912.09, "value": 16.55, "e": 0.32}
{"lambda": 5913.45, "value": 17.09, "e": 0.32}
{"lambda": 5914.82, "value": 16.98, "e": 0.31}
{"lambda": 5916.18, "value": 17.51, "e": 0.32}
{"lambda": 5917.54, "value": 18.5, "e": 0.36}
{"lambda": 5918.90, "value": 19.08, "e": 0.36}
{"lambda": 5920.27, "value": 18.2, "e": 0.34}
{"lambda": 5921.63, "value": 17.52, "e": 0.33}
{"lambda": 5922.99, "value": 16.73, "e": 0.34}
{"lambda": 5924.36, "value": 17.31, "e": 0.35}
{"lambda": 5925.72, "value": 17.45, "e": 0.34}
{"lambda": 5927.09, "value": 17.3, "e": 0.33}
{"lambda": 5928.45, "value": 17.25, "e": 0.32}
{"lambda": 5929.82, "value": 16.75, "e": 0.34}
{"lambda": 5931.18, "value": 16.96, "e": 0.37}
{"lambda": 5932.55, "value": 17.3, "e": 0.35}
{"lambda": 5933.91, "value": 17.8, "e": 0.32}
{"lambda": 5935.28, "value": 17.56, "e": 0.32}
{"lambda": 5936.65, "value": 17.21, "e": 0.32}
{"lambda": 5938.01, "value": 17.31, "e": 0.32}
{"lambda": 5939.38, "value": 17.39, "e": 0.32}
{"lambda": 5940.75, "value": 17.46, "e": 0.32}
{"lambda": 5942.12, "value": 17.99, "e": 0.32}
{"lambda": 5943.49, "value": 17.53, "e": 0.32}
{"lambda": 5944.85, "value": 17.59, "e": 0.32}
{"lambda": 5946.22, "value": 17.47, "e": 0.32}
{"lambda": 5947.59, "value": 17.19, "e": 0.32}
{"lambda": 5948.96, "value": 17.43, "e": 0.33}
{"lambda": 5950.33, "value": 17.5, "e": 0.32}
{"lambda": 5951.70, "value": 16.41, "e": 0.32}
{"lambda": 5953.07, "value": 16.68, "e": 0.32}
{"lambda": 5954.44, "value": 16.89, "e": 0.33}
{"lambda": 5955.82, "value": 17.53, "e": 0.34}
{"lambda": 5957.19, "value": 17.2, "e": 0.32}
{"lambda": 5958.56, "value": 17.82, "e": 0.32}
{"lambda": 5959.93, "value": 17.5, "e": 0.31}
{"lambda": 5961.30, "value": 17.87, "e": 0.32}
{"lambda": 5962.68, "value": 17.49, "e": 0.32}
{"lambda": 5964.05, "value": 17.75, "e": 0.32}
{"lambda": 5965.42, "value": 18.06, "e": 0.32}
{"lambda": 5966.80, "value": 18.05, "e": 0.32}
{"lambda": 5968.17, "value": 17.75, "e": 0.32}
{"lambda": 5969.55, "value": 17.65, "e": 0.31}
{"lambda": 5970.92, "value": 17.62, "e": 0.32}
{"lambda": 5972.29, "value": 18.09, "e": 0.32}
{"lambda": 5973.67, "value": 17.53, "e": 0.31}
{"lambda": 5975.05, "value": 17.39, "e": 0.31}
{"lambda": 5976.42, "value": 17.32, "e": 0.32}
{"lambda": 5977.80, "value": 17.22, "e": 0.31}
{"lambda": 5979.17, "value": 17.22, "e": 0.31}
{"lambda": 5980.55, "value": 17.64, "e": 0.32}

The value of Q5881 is 2.1 angstrom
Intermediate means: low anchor 16.8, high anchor 17.5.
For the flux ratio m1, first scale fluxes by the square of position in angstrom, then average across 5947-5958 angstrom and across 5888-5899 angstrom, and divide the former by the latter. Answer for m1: 1.27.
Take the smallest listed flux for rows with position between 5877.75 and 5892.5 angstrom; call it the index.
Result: 13.53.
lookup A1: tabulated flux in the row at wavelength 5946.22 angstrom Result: 17.47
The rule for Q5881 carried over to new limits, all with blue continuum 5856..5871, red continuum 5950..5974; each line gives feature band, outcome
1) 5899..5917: 0.7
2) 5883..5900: 2.8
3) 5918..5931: -0.1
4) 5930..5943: 0.0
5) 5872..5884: 0.1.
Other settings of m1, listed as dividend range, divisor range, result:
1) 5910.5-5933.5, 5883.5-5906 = 1.18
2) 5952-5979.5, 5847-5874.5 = 1.06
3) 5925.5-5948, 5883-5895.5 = 1.23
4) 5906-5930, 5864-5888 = 1.04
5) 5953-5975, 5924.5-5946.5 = 1.02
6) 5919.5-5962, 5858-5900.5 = 1.11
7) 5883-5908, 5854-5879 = 0.89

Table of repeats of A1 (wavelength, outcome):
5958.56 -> 17.82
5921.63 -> 17.52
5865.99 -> 17.03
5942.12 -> 17.99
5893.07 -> 13.36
